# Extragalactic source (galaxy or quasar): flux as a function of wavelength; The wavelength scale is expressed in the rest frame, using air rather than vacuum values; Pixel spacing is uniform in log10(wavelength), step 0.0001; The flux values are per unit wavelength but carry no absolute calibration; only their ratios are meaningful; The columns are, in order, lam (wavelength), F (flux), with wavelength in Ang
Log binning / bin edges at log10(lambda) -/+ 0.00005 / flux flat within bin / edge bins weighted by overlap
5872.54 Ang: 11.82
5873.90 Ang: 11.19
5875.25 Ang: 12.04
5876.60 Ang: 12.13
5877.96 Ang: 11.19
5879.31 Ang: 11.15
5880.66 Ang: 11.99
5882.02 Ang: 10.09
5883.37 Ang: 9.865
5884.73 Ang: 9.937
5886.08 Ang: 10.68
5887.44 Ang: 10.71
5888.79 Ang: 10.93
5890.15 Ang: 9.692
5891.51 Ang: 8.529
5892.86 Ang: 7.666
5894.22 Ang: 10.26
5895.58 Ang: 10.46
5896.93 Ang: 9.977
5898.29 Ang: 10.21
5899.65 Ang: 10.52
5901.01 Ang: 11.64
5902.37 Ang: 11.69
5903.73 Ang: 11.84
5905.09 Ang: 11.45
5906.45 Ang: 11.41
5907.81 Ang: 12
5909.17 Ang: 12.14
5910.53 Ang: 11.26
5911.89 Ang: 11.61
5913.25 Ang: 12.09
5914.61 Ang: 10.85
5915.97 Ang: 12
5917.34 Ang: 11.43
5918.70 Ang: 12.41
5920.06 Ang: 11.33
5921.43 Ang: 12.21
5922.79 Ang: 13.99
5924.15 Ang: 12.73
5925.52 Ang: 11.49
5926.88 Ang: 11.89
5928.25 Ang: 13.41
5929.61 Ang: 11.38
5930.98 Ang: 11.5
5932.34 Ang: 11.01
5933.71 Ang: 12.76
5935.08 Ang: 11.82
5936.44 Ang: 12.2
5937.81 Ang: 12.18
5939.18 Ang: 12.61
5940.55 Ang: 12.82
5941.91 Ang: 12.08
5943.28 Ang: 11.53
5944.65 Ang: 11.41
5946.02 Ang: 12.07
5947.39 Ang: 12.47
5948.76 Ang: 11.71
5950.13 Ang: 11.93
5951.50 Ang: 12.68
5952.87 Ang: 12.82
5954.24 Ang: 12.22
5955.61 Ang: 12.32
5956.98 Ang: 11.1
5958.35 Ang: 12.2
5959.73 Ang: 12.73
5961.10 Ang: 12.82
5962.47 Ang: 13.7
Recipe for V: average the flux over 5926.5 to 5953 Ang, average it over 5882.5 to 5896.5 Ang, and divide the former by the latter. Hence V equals 1.2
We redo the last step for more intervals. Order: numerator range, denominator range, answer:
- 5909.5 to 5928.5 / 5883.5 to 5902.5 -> 1.18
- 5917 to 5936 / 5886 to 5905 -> 1.17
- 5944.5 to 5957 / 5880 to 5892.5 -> 1.19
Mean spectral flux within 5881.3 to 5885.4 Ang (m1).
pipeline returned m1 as 9.97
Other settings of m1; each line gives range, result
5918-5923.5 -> 12.5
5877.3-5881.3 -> 11.5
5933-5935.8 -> 12.3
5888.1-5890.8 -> 10.3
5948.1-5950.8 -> 11.8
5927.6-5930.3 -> 12.4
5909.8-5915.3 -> 11.5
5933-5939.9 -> 12.3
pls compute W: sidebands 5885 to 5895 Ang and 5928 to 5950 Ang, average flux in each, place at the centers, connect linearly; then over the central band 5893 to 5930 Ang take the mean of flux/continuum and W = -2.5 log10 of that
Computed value -0.08 mag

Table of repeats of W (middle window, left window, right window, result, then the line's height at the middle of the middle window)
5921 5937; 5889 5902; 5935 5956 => -0.07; 11.5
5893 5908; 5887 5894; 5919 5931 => -0.06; 10.3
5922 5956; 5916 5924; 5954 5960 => 0.00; 12.2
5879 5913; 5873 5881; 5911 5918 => 0.08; 11.6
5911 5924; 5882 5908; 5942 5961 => -0.08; 11.1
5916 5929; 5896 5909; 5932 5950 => -0.06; 11.7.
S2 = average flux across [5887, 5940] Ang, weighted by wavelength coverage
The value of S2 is 11.4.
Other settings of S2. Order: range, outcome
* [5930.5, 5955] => 12.1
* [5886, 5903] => 10.2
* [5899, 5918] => 11.6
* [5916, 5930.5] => 12.2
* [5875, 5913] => 10.8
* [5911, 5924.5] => 12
